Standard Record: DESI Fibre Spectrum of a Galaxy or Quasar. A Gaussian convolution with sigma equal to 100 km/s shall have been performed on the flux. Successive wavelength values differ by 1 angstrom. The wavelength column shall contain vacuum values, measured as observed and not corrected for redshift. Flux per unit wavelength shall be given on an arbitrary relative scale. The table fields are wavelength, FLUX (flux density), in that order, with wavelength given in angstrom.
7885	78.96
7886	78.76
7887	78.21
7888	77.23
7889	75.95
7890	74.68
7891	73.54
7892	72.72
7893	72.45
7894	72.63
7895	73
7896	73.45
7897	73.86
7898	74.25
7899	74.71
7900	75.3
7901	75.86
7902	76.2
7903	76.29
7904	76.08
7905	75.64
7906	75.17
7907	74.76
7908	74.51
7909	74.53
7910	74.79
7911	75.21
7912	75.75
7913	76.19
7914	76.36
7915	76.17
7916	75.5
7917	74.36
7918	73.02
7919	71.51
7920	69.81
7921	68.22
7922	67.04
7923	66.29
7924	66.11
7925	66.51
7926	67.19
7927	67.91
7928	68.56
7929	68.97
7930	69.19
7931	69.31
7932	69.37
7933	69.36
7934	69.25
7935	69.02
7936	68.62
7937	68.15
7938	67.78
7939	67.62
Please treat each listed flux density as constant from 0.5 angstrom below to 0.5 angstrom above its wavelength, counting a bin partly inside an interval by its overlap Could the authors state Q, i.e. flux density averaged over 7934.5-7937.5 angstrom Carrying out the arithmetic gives 68.6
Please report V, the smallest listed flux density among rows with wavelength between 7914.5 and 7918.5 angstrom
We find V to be 73.02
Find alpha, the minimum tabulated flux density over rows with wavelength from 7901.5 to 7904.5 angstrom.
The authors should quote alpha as 76.08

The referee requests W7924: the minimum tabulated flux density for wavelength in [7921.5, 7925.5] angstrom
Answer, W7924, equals 66.11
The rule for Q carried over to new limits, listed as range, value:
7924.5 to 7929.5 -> 67.8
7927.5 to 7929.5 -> 68.8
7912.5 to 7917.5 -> 75.7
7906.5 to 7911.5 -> 74.8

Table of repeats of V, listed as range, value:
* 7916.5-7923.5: 66.29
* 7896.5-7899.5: 73.86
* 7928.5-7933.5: 68.97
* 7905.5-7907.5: 74.76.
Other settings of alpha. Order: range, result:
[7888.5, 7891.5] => 73.54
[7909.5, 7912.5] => 74.79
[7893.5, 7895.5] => 72.63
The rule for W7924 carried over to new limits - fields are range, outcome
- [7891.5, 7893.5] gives 72.45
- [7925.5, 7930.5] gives 67.19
